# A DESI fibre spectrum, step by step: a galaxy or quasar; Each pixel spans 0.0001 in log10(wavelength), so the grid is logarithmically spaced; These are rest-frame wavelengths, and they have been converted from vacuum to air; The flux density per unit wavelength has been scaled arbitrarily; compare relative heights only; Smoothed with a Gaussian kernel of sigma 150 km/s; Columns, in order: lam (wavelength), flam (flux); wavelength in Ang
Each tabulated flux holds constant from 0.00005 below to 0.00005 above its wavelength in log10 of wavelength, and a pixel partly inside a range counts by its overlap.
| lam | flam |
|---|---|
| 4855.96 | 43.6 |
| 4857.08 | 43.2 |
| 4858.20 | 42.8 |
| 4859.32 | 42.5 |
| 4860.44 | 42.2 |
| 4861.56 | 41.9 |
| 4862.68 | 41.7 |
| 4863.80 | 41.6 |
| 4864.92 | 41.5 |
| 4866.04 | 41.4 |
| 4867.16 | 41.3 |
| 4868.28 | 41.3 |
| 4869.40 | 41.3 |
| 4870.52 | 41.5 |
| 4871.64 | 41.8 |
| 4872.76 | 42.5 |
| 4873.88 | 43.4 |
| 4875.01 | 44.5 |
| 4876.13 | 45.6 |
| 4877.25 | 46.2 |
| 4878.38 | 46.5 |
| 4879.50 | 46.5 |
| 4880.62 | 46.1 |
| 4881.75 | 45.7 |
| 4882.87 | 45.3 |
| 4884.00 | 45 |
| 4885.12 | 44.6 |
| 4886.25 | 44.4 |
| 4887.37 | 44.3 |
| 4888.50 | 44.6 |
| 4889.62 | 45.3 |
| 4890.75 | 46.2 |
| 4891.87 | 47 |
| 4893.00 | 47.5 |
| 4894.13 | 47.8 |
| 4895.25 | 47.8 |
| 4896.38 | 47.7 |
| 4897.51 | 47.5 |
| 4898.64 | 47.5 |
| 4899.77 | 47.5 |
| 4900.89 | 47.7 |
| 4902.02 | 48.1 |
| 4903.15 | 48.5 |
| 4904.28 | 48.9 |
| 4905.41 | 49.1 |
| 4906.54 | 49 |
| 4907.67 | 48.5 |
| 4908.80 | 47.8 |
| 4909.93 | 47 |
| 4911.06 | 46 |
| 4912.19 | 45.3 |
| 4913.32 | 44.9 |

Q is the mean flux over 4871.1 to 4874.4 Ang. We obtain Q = 42.6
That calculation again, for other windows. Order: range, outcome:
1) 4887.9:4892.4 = 45.8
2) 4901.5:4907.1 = 48.7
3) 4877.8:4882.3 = 46.1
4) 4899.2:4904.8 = 48.2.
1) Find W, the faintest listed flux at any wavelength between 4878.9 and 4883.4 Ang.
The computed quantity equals 45.3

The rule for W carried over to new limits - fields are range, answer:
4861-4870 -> 41.3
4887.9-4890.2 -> 44.6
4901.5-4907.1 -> 48.1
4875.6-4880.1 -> 45.6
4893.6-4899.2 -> 47.5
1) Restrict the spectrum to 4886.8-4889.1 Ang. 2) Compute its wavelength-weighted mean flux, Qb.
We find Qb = 44.6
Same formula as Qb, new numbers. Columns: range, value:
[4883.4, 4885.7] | 44.7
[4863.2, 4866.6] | 41.5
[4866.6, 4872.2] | 41.5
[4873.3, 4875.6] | 43.9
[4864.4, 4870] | 41.4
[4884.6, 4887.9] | 44.4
